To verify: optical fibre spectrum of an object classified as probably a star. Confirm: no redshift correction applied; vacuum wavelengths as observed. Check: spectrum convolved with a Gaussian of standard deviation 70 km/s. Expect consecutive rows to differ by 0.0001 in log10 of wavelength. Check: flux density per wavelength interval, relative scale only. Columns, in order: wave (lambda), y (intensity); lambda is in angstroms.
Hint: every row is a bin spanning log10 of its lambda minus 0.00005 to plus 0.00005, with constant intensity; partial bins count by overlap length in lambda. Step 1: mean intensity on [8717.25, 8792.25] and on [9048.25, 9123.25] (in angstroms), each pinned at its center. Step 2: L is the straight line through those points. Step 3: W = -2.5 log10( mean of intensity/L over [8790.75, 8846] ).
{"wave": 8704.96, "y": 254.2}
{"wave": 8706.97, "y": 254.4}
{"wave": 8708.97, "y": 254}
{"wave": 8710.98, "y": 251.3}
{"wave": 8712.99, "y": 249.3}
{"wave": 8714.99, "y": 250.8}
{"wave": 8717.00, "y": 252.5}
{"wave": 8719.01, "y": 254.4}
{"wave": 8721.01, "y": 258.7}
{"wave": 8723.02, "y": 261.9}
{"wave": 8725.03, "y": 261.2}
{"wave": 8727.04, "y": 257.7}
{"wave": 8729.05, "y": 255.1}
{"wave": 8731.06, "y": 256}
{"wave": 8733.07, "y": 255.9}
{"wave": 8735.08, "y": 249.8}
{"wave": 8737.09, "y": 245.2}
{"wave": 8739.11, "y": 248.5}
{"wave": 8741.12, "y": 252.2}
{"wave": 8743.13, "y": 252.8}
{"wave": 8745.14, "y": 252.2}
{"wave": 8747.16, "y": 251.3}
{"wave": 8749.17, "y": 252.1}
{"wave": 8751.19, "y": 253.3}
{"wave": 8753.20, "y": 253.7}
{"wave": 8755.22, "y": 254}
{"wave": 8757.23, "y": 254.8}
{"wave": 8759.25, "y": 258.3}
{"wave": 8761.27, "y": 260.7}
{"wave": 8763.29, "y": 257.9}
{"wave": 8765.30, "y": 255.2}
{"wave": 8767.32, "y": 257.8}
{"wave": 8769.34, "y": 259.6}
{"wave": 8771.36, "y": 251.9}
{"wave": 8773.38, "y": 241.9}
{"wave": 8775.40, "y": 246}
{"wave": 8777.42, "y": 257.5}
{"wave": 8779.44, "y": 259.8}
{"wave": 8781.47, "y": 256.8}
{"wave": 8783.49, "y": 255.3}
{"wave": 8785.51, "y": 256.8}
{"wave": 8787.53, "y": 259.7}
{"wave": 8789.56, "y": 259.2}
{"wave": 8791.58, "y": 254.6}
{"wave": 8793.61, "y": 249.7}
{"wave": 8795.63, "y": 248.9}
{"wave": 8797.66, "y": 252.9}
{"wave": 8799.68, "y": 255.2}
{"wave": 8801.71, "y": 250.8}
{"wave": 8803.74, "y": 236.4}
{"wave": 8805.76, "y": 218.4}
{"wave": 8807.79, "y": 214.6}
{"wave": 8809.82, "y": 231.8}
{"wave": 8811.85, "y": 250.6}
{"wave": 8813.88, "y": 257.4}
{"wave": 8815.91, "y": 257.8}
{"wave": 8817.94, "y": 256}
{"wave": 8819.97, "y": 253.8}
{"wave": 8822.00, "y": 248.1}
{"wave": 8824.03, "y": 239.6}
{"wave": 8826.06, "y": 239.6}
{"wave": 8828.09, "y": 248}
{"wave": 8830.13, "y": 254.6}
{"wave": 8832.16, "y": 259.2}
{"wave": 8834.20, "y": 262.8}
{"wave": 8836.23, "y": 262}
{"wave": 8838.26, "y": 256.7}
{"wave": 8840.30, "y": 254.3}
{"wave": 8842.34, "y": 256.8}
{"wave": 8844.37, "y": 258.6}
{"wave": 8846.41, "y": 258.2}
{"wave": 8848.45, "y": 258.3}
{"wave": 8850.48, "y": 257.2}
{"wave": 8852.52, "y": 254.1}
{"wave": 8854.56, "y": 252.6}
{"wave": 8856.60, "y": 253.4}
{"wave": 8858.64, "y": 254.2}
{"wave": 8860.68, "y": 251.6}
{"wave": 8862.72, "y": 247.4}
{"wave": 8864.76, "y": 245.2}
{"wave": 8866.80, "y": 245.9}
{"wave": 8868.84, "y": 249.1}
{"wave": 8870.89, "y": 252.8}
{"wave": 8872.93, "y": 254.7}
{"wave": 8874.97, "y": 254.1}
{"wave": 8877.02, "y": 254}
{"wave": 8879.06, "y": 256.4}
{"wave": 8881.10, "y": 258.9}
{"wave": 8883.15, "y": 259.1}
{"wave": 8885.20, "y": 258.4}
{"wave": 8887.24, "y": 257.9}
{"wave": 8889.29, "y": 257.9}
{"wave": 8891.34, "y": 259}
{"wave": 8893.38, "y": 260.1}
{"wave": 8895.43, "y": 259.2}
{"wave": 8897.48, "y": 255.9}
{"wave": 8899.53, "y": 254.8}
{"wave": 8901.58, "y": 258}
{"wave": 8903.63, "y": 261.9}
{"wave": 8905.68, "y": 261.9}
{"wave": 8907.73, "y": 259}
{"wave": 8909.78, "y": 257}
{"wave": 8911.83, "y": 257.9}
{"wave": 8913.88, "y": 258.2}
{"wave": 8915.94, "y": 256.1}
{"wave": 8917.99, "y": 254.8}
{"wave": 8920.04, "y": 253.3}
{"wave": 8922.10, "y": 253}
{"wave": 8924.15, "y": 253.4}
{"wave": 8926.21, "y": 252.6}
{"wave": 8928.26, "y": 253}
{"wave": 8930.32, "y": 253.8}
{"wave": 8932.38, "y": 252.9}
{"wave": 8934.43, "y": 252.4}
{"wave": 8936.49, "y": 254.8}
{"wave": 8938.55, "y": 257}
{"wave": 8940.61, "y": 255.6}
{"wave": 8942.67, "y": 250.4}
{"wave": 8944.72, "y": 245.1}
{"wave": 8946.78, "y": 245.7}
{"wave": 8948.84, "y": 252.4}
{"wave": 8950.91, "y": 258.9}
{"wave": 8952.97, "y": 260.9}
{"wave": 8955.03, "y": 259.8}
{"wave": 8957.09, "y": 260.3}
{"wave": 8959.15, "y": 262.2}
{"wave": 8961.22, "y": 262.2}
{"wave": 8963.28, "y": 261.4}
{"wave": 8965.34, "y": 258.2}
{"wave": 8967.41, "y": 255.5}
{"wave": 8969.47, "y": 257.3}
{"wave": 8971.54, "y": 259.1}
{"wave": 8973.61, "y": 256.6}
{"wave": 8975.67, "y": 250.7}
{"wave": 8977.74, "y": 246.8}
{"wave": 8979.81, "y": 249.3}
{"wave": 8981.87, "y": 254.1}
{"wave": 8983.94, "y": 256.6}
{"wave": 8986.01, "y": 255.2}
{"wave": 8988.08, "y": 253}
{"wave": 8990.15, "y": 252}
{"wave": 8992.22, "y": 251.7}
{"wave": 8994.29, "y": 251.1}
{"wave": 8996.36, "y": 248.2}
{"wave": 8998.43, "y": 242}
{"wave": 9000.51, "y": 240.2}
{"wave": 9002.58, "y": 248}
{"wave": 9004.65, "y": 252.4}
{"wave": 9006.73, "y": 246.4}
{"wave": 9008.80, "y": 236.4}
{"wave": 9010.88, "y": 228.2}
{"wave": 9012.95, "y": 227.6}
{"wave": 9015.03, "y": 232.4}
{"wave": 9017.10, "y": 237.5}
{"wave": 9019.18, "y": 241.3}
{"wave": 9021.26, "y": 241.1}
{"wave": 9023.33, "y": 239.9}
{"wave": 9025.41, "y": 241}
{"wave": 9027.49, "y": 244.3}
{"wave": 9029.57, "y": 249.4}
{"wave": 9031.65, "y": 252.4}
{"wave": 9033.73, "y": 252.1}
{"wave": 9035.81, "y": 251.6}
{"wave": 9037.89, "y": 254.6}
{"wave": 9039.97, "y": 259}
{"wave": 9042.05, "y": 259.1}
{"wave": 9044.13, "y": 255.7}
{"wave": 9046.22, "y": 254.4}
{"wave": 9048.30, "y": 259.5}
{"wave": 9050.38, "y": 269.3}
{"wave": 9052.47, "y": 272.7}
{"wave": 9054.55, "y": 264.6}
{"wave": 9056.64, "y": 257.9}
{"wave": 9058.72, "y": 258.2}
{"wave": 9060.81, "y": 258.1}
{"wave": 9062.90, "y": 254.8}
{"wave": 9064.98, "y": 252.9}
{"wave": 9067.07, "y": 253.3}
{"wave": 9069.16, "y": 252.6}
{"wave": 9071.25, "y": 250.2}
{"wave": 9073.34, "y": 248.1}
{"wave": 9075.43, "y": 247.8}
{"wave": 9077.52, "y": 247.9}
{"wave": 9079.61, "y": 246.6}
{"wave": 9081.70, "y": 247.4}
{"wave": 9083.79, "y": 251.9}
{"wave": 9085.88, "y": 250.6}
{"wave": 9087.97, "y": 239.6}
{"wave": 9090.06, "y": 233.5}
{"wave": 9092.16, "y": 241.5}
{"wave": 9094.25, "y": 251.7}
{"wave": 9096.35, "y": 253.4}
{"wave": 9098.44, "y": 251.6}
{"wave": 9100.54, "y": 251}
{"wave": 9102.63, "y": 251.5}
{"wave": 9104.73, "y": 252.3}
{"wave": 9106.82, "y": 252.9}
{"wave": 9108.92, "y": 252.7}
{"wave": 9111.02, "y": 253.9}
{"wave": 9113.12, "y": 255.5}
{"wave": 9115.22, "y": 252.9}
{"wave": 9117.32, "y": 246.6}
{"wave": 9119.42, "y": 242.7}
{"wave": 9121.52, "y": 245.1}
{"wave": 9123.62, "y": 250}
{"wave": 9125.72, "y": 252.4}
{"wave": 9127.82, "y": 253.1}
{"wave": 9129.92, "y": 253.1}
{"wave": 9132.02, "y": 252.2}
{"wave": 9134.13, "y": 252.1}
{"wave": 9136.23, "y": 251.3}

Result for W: 0.02 mag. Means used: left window 255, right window 252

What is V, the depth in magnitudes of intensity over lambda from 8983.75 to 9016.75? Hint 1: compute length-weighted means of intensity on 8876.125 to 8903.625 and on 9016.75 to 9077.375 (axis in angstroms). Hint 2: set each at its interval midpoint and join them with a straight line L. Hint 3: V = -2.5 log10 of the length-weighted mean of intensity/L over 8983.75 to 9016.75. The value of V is 0.04 mag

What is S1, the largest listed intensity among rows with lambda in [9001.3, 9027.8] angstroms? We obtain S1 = 252.4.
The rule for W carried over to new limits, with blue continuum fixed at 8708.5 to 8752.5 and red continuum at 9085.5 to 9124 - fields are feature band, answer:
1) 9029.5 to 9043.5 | -0.02 mag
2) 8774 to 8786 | -0.01 mag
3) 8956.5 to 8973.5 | -0.04 mag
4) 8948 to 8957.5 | -0.03 mag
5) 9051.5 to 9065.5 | -0.05 mag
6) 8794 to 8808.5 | 0.05 mag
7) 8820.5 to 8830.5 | 0.03 mag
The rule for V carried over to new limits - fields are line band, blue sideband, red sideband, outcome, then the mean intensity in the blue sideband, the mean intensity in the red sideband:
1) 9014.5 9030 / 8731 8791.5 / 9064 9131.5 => 0.04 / 254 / 250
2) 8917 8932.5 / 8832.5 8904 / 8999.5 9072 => 0.00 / 256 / 250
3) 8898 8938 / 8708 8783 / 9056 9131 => -0.01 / 254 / 250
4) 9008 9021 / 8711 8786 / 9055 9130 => 0.08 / 254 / 250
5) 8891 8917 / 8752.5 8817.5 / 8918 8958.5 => -0.02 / 251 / 254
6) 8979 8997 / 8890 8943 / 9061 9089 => 0.00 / 256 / 250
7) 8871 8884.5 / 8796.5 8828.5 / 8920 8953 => -0.03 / 244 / 253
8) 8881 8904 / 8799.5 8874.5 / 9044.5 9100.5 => -0.03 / 250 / 253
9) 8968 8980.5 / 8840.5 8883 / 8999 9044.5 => -0.03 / 254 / 245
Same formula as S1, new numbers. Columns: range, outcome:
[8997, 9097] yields 272.7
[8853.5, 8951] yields 261.9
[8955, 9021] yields 262.2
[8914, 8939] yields 257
